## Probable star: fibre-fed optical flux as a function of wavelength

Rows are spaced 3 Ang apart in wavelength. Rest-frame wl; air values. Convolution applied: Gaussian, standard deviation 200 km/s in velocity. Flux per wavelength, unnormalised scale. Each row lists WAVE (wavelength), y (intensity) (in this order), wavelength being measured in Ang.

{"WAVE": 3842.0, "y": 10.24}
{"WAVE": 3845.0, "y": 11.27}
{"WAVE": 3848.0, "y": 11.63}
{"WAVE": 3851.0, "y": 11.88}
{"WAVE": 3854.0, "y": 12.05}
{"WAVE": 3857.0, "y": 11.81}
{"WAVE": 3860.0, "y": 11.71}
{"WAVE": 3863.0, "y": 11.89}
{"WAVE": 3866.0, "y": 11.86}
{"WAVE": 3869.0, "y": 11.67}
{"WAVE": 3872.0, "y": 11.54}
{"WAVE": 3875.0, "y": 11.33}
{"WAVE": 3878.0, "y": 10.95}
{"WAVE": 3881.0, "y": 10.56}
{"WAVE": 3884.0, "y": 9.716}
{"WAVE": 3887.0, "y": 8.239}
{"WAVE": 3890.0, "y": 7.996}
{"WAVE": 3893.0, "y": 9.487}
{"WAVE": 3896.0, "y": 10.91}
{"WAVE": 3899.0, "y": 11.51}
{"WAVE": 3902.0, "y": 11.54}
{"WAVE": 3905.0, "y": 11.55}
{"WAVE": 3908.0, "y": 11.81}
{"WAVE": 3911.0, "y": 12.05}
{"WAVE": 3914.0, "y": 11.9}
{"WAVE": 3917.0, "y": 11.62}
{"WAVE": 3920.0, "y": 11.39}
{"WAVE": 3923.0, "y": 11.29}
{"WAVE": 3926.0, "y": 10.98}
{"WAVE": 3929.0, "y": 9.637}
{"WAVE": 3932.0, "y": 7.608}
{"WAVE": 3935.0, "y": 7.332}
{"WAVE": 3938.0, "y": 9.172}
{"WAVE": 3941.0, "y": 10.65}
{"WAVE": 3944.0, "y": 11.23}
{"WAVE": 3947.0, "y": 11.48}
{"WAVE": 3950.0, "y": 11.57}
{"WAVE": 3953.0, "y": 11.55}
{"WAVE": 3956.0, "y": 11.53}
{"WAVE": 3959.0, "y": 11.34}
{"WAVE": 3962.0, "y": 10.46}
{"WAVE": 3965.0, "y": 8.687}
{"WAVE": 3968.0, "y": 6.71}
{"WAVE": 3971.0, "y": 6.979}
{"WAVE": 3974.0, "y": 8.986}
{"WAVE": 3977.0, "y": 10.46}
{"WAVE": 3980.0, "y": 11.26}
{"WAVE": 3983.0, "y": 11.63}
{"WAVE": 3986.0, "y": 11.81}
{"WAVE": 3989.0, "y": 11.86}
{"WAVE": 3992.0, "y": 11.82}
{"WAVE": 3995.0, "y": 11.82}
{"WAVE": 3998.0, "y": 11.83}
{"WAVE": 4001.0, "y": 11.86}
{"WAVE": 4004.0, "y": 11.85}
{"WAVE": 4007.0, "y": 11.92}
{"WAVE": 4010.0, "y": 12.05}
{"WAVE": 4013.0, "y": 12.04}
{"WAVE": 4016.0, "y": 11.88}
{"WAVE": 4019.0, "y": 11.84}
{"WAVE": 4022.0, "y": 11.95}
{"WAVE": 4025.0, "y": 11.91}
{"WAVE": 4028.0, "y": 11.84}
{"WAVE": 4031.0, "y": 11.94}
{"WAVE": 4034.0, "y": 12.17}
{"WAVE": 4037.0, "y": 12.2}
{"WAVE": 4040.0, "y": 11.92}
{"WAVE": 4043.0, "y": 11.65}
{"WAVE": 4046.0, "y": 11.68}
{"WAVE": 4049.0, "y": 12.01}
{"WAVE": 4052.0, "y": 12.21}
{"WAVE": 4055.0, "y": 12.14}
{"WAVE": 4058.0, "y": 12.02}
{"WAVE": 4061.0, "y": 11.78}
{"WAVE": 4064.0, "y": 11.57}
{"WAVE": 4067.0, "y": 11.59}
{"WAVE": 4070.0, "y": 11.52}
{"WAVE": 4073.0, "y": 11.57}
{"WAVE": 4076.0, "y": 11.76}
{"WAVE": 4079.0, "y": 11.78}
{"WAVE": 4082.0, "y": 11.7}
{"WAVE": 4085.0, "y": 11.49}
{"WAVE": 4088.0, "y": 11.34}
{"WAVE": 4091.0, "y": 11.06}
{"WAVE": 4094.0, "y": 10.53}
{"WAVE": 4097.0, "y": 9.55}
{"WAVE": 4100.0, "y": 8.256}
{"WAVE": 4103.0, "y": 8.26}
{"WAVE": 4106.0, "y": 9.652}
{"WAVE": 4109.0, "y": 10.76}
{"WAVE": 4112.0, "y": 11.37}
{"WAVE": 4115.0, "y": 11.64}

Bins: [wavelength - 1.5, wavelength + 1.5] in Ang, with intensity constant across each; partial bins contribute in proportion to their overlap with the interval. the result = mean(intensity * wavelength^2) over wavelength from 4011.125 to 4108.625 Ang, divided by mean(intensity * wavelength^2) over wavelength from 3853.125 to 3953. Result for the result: 1.14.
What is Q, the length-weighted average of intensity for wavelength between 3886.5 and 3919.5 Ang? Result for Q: 10.9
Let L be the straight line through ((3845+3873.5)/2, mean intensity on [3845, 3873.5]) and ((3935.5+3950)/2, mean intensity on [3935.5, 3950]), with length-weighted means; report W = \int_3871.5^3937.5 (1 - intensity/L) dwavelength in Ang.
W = 3.7 Ang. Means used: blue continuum 11.8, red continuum 10.5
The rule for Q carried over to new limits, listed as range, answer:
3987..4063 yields 11.9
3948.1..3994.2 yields 10.5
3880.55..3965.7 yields 10.5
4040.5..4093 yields 11.7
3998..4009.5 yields 11.9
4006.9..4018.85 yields 12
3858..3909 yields 10.8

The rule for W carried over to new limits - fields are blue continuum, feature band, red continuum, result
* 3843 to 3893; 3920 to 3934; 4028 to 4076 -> 1.6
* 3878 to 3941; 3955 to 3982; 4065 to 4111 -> 2.2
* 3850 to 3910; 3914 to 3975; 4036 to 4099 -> 6.1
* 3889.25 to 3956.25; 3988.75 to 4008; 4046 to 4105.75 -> -1.6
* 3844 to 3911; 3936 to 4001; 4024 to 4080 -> 4.9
